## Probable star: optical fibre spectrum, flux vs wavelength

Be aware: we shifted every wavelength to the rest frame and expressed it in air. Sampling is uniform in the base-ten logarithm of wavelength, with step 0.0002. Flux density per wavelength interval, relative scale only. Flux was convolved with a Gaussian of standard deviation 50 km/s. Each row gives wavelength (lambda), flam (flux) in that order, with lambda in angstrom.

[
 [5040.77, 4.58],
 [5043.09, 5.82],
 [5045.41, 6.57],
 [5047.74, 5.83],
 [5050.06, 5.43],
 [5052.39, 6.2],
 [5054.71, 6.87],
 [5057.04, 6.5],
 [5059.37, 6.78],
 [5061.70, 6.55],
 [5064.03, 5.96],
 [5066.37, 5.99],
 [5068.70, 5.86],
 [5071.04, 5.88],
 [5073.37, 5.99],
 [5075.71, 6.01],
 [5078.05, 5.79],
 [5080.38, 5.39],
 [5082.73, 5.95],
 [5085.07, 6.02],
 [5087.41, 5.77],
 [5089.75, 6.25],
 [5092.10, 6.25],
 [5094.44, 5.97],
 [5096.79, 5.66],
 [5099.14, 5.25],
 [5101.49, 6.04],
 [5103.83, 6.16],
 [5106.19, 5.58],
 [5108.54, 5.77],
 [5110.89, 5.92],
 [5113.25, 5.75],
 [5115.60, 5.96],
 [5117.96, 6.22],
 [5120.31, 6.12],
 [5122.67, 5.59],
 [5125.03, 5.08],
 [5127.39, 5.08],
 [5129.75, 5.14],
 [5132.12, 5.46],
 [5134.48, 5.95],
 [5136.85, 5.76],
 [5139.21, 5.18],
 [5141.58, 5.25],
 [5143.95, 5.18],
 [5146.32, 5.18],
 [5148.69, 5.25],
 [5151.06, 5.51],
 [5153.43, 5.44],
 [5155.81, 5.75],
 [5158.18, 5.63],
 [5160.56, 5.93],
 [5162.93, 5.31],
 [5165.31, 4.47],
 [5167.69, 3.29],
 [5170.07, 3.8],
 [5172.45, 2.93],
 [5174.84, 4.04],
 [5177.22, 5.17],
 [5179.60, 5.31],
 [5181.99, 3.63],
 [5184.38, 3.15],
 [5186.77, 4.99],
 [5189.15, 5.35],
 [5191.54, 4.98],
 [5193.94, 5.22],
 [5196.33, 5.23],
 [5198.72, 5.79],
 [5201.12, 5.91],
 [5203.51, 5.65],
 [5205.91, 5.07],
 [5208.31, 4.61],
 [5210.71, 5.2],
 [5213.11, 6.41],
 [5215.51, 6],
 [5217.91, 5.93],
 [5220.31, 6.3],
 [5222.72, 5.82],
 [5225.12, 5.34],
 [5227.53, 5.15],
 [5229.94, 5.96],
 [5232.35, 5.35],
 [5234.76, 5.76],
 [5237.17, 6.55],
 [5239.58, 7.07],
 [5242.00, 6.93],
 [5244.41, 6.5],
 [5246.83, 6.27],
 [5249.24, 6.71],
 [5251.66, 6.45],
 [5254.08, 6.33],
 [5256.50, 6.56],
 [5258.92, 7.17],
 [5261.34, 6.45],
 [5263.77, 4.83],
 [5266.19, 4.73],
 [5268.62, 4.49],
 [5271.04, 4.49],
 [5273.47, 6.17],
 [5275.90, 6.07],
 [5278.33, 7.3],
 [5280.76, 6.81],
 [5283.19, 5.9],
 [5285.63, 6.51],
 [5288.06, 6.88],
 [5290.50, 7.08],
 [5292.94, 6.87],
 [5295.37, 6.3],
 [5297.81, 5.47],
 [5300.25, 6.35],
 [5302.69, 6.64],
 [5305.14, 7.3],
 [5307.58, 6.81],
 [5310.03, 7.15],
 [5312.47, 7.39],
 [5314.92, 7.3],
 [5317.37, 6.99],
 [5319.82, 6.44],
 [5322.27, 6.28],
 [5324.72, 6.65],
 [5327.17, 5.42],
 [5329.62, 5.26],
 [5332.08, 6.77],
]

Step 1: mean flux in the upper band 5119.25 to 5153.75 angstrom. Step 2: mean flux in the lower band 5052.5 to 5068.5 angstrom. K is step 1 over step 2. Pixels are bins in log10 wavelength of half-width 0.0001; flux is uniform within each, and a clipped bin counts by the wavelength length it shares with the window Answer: 0.8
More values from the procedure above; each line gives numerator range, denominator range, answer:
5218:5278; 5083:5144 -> 1.05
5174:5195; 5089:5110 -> 0.79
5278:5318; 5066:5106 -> 1.15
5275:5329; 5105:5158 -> 1.19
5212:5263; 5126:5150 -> 1.17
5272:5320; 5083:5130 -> 1.15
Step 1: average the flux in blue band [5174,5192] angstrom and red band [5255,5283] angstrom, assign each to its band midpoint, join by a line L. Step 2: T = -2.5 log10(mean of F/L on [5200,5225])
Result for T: -0.130 mag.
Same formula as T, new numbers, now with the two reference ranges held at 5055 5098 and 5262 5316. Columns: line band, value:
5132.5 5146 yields 0.13 mag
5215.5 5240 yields 0.06 mag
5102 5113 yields 0.04 mag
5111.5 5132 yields 0.09 mag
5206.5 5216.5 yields 0.13 mag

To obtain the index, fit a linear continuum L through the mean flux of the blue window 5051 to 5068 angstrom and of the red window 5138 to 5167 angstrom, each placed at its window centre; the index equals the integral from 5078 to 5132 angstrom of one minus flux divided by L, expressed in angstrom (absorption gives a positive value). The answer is 0.8 angstrom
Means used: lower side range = 6.38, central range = 5.76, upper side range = 5.31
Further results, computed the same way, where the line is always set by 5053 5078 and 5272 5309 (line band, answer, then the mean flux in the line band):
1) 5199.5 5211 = 2.0 angstrom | 5.31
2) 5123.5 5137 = 2.0 angstrom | 5.39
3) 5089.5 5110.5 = 1.3 angstrom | 5.87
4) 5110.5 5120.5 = 0.5 angstrom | 5.99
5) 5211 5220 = 0.6 angstrom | 6.04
